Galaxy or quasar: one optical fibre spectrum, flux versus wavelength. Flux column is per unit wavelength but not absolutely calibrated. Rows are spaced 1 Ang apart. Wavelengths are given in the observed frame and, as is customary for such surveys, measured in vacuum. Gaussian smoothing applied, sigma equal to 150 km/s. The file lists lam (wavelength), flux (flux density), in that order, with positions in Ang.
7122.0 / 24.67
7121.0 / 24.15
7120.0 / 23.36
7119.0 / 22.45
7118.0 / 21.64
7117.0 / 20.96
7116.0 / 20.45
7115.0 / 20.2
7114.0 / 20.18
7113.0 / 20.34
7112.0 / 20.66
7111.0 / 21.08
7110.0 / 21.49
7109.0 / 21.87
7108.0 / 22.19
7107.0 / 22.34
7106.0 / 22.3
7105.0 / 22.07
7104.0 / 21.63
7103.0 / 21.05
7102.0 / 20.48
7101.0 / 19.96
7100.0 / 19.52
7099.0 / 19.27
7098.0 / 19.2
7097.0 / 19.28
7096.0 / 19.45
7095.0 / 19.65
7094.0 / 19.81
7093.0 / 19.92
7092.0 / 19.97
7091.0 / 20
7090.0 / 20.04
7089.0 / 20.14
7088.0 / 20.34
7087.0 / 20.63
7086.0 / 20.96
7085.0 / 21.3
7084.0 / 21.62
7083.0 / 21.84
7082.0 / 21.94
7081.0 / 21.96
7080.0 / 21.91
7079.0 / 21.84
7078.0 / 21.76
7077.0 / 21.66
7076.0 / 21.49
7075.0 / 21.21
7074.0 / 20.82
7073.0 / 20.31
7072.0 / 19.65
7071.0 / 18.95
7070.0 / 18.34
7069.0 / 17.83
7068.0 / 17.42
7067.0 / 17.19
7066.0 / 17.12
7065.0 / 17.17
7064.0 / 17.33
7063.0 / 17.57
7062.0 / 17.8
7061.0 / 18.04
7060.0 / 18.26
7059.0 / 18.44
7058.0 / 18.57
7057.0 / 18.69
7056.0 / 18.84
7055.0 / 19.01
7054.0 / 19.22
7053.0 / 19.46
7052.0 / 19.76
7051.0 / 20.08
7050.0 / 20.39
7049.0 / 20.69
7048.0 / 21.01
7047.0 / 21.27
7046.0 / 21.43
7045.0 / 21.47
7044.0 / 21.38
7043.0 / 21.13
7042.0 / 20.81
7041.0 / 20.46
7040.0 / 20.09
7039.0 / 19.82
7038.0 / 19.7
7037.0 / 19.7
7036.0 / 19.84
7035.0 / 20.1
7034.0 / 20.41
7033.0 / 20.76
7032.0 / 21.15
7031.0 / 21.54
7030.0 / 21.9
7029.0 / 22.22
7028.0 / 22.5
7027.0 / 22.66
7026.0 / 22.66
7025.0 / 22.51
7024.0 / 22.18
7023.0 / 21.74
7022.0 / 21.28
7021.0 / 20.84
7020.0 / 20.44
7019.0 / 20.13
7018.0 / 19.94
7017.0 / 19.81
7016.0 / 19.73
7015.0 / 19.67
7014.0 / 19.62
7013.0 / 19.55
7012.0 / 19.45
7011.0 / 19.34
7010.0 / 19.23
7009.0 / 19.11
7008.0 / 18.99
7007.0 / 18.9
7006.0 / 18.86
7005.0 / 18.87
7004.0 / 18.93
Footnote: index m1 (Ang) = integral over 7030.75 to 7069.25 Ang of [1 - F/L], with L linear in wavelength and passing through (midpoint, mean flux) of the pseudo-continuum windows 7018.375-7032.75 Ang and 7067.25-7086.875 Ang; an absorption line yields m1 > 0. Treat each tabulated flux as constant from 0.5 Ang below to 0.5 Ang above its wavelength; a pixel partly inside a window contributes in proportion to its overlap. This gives 3.0 Ang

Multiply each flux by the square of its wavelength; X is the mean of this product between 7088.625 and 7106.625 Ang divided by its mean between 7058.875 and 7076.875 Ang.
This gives 1.1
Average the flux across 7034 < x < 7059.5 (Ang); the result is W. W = 20.1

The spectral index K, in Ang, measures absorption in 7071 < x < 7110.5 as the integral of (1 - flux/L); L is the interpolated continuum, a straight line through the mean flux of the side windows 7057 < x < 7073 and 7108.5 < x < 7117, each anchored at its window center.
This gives -2.6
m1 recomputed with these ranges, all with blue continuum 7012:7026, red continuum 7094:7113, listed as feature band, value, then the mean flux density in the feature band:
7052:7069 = 2.0 Ang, 18.2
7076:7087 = -0.5 Ang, 21.6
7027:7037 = -0.3 Ang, 21.2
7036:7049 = 0.0 Ang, 20.7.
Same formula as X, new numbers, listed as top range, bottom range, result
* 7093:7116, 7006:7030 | 1.03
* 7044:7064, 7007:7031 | 0.95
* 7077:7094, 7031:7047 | 1.03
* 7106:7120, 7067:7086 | 1.05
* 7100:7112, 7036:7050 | 1.05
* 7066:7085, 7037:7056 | 1.01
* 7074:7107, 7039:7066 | 1.08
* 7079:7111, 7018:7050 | 1.00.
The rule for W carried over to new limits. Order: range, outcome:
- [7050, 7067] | 18.5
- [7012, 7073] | 20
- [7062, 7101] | 19.9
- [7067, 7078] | 19.7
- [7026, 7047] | 21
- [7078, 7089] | 21.4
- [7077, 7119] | 20.8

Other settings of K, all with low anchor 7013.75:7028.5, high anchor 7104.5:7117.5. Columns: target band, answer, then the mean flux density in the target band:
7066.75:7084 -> 0.6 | 20.4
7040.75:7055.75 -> 0.5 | 20.5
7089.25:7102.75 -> 0.9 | 19.8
